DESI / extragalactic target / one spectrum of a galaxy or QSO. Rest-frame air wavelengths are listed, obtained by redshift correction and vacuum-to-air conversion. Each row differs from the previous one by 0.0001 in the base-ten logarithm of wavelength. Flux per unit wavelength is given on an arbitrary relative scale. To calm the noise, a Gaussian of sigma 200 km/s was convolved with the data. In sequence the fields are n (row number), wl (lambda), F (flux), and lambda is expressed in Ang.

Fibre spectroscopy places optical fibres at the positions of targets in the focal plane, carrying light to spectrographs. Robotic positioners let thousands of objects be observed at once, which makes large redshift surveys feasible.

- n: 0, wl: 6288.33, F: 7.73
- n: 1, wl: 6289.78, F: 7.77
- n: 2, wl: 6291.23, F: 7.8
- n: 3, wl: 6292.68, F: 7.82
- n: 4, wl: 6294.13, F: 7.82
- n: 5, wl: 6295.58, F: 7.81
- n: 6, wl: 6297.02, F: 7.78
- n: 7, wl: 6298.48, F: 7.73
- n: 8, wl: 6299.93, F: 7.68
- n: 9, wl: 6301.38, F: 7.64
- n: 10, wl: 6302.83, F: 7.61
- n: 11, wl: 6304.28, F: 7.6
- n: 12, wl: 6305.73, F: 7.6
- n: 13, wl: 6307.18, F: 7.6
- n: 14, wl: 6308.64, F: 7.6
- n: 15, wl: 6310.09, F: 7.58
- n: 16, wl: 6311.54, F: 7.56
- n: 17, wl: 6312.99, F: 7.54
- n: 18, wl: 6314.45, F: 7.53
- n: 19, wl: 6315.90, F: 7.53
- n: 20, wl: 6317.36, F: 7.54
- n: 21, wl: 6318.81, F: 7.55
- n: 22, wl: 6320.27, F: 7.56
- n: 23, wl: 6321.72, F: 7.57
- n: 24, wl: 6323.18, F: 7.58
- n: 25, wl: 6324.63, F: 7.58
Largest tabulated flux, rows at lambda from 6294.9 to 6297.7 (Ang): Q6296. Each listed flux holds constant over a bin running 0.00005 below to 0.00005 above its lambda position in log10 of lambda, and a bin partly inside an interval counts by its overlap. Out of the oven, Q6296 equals 7.81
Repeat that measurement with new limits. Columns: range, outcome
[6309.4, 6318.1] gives 7.58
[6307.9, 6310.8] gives 7.6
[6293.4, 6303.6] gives 7.82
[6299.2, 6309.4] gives 7.68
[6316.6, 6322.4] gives 7.57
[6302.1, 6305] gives 7.61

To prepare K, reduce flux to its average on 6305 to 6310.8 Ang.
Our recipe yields 7.59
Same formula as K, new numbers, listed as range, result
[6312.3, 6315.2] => 7.53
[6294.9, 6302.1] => 7.73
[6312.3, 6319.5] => 7.53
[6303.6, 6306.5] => 7.61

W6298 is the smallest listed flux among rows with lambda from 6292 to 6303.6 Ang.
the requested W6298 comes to 7.61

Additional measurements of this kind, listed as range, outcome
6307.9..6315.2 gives 7.53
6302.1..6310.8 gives 7.58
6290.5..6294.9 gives 7.8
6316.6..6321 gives 7.54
